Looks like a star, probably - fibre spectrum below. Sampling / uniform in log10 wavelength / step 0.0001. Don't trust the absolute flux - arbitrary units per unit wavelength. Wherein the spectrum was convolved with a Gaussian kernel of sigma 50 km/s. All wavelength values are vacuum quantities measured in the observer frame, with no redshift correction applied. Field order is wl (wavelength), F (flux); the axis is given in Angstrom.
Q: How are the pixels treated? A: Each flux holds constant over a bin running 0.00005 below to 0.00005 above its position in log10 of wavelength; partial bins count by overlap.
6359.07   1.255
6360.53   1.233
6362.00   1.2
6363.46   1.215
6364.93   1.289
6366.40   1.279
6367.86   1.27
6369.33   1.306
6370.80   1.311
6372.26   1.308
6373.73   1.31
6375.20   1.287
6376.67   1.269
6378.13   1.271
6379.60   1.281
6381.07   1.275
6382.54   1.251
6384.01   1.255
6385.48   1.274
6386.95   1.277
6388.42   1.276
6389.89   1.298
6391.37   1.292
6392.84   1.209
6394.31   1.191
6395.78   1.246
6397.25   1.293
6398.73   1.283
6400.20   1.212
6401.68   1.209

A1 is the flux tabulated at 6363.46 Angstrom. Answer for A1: 1.215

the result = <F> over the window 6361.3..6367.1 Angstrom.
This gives 1.25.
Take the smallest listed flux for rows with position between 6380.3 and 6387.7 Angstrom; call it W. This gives 1.251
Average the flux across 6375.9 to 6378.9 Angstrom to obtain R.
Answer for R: 1.27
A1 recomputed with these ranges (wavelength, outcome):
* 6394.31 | 1.191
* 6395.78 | 1.246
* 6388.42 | 1.276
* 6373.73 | 1.31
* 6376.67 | 1.269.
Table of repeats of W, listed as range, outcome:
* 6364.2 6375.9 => 1.27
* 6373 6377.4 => 1.269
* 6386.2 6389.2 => 1.276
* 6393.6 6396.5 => 1.191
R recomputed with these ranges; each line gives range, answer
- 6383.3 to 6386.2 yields 1.26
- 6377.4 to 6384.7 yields 1.27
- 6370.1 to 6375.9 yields 1.3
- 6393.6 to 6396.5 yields 1.22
